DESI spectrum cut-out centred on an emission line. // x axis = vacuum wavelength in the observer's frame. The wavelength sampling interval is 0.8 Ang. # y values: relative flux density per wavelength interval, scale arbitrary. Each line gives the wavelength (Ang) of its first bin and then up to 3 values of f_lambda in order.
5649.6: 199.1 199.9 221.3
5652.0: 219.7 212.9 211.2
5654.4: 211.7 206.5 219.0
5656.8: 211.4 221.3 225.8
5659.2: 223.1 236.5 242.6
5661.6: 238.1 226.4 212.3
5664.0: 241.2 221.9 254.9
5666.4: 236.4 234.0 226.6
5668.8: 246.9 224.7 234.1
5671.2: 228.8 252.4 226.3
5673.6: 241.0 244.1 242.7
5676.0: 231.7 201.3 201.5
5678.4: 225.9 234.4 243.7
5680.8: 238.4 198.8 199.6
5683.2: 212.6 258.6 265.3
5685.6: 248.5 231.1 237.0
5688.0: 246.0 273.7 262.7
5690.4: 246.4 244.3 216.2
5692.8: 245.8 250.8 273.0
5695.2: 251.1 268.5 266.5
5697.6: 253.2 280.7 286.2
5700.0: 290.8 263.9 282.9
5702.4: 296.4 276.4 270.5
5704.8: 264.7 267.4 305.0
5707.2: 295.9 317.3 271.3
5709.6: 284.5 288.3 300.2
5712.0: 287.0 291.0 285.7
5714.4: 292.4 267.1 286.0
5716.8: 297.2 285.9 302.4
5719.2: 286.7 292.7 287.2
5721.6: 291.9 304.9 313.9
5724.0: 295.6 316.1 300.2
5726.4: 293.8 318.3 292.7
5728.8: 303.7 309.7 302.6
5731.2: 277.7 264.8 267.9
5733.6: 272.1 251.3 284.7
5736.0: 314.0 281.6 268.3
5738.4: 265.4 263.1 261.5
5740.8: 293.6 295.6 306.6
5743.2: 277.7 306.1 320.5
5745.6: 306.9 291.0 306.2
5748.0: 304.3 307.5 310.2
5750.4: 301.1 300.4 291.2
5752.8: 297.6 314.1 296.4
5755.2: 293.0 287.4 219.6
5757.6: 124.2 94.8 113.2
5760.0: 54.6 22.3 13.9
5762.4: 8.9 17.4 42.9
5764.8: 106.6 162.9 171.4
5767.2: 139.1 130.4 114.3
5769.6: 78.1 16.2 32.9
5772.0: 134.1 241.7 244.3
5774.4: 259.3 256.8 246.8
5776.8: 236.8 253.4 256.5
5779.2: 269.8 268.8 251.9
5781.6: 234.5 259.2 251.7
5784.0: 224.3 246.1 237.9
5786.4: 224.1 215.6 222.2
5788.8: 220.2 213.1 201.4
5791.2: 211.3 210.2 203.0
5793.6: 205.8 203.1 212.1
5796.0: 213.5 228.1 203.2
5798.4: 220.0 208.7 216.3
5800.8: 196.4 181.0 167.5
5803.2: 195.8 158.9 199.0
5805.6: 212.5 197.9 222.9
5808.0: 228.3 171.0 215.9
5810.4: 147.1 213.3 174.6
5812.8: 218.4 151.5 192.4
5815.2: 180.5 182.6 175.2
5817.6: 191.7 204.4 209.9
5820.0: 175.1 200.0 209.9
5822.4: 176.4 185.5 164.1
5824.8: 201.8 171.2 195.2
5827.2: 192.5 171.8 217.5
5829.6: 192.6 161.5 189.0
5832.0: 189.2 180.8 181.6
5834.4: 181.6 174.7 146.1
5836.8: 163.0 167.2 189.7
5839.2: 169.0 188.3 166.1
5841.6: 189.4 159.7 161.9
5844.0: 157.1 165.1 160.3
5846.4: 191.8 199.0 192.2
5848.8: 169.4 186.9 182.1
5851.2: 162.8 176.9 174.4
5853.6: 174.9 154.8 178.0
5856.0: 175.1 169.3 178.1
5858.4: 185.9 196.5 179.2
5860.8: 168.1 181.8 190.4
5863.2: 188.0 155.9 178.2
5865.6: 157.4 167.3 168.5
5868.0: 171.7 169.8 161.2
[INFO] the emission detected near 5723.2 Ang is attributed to C IV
